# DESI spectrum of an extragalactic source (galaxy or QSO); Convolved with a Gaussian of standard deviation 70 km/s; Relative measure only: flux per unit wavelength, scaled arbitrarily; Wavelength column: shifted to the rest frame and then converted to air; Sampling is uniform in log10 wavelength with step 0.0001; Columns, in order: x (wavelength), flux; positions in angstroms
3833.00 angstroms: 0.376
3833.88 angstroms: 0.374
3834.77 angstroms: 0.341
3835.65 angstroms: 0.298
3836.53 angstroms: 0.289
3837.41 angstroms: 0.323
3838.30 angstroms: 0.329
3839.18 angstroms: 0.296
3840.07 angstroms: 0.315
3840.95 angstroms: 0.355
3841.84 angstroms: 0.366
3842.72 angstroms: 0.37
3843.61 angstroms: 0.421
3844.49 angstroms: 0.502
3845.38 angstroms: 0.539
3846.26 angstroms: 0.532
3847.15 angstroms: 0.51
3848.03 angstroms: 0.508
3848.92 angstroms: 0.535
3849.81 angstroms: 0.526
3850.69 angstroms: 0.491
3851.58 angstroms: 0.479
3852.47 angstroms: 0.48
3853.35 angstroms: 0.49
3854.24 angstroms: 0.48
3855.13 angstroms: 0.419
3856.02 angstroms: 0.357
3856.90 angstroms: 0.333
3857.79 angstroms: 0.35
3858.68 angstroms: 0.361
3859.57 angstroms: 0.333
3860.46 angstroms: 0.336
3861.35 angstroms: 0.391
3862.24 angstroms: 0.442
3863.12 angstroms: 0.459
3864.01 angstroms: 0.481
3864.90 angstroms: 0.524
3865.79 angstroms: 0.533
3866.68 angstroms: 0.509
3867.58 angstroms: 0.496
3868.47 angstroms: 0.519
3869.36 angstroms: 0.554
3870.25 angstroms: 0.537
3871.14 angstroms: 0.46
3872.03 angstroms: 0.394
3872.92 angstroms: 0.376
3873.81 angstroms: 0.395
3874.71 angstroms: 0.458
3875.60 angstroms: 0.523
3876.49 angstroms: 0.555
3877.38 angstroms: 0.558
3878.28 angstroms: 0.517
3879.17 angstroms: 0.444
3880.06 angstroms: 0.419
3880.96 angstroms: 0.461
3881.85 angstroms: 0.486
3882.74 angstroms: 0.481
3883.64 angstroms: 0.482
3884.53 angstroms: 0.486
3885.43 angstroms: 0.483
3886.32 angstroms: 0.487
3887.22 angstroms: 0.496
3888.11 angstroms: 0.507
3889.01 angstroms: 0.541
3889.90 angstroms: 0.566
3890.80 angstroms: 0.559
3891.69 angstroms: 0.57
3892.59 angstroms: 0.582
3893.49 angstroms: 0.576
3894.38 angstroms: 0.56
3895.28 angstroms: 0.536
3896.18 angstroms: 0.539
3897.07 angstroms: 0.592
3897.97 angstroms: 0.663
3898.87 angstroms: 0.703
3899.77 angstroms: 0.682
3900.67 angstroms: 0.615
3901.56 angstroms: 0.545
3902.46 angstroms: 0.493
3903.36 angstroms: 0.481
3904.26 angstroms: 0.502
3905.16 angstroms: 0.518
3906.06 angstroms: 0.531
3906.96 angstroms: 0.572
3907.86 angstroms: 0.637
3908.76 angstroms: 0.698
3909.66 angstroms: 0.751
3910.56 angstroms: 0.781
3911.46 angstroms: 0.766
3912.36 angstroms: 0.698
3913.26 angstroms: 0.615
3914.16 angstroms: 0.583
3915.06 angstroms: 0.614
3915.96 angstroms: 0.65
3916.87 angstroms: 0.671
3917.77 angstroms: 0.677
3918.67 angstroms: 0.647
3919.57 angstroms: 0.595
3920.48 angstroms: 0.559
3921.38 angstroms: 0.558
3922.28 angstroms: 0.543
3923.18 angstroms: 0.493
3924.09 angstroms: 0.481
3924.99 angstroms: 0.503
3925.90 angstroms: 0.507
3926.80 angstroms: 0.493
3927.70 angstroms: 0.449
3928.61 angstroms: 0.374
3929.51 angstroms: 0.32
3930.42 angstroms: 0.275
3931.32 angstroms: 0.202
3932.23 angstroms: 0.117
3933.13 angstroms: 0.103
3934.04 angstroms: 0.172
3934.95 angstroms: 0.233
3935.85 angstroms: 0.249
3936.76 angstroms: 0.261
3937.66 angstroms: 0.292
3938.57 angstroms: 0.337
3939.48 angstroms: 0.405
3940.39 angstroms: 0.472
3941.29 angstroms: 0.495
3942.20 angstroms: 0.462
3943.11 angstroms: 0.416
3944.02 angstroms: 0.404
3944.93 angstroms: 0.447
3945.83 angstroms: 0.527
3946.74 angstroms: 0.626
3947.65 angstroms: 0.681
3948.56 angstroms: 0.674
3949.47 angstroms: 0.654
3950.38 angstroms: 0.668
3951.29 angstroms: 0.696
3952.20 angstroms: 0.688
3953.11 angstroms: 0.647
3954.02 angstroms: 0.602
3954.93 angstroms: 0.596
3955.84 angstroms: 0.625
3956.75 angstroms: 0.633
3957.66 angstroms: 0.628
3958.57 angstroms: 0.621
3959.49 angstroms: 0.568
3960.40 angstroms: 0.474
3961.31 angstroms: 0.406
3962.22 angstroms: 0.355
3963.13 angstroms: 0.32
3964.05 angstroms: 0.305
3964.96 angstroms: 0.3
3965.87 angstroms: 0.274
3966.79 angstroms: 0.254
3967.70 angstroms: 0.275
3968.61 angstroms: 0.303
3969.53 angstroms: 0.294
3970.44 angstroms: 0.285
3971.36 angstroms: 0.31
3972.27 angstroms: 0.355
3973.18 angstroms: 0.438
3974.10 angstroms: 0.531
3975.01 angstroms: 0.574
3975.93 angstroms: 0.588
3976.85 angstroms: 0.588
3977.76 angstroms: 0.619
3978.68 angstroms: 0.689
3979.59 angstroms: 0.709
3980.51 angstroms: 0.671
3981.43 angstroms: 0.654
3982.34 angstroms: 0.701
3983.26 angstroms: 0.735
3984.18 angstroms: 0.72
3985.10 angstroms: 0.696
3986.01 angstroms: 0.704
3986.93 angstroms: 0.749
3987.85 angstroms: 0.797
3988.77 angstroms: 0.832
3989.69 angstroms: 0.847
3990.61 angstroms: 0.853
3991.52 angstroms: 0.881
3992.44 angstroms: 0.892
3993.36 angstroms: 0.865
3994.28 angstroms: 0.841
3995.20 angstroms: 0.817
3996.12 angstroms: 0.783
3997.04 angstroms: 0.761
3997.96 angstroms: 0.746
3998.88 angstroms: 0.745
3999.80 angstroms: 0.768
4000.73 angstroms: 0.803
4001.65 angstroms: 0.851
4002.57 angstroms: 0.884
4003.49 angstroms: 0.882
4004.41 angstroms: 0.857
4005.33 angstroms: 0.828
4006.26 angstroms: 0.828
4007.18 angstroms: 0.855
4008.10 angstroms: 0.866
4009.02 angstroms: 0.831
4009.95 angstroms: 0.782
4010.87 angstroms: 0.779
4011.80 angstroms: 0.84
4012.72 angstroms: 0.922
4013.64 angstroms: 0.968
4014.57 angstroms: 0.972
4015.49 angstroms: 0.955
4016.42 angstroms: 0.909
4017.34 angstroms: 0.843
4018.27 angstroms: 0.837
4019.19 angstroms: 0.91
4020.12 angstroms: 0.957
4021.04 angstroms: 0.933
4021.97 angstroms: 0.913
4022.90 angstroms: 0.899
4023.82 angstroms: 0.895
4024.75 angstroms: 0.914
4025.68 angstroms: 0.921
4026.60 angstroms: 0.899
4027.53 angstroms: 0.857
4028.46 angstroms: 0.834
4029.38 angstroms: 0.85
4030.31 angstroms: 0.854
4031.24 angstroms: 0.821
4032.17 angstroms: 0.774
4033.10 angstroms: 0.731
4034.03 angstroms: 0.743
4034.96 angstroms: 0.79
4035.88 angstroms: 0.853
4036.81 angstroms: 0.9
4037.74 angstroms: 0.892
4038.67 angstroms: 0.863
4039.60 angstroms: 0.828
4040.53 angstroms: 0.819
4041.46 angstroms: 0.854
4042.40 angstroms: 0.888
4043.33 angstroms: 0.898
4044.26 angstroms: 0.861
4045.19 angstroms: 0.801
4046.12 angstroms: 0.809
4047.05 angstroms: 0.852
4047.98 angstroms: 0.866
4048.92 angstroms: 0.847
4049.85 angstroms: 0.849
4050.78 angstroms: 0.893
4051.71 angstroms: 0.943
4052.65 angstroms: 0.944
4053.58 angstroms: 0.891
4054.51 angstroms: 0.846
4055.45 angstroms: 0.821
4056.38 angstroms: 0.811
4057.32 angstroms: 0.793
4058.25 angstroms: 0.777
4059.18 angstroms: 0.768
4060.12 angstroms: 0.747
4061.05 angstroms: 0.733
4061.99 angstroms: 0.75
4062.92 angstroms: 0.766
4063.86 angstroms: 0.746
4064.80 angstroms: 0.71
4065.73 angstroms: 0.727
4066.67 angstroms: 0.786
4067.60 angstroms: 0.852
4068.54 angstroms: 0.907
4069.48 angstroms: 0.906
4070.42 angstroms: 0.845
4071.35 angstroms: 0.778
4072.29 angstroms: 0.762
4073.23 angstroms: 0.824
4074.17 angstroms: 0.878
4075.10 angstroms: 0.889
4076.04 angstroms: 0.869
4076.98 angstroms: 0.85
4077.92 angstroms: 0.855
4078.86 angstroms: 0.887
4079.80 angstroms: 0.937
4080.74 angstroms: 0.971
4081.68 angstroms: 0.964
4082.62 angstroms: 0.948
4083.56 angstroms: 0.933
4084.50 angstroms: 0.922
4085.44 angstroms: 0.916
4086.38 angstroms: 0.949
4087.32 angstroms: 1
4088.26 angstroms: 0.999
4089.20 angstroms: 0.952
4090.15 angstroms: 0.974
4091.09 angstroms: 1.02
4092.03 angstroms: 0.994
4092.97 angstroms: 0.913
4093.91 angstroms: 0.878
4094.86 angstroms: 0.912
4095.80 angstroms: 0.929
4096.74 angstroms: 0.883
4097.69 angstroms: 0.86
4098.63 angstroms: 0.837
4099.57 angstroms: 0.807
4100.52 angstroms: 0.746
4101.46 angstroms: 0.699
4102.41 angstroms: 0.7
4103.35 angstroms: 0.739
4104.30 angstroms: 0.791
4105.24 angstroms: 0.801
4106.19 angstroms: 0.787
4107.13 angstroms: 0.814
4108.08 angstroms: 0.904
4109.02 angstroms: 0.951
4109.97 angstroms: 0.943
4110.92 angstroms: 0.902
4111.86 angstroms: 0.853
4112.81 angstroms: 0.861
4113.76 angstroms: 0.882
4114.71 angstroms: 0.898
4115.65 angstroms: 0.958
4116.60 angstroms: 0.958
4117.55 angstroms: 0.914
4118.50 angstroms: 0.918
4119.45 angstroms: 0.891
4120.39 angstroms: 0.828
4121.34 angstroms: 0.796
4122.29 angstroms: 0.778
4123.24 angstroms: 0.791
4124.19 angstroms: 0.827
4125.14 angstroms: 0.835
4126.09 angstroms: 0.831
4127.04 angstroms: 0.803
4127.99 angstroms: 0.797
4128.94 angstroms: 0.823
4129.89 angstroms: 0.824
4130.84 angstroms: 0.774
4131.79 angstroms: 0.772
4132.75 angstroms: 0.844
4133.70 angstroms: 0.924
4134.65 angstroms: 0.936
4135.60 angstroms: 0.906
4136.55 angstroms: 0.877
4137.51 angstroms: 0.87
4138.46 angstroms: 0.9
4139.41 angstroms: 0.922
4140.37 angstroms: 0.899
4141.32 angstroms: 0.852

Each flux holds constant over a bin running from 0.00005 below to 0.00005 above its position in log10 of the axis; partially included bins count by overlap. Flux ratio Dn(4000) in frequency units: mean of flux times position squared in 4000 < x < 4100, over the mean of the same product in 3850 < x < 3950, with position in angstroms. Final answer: 1.88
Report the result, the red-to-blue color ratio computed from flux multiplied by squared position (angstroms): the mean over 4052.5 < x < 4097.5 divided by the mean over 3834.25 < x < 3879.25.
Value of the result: 2.2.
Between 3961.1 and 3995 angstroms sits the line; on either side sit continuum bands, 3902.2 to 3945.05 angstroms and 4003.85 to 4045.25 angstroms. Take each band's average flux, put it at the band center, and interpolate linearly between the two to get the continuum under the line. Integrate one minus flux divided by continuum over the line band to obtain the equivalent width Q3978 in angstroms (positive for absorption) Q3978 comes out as 5.9 angstroms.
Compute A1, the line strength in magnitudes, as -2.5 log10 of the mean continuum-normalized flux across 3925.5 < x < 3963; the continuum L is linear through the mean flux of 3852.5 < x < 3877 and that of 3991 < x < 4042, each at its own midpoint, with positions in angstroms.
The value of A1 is 0.40 mag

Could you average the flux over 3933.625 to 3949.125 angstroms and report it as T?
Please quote 0.423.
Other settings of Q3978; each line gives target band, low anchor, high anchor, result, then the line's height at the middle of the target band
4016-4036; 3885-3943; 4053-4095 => -2.71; 0.759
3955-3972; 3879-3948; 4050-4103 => 5.73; 0.615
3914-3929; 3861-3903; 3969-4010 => 0.91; 0.59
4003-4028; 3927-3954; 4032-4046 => -4.97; 0.737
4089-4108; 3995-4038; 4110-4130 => 0.12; 0.857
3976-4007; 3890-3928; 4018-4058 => -0.44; 0.762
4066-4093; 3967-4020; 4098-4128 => -3.15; 0.81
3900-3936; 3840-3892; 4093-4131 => 2.22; 0.547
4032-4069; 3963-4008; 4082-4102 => -0.71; 0.809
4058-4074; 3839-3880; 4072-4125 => 0.63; 0.821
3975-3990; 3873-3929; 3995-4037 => 1.28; 0.765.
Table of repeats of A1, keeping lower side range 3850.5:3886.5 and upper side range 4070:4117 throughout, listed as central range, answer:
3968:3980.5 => 0.33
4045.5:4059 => -0.06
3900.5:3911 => -0.12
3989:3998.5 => -0.19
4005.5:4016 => -0.20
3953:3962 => 0.10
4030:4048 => -0.07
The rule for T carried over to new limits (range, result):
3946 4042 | 0.719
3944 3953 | 0.618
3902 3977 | 0.487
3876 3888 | 0.49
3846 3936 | 0.5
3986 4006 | 0.82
